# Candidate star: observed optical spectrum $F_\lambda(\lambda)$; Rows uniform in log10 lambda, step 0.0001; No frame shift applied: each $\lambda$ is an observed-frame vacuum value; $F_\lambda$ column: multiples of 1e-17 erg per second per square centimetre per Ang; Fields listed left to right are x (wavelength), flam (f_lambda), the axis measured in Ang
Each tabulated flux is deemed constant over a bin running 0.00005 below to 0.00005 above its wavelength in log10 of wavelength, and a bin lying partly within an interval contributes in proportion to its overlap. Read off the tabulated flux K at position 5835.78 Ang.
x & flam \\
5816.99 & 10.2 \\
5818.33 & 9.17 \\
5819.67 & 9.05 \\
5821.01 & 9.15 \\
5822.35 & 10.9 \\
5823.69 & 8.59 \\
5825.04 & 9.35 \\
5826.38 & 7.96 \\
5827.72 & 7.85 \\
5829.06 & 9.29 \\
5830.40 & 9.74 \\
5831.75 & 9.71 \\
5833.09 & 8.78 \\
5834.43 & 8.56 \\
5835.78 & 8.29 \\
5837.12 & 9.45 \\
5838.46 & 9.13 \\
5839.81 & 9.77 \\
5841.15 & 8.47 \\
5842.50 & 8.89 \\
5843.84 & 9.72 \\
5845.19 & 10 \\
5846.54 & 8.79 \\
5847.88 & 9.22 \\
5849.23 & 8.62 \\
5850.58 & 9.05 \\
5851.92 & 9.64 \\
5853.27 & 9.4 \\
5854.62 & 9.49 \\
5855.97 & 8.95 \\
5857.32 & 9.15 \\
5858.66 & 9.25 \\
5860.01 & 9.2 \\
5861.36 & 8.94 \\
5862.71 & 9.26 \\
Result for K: 8.29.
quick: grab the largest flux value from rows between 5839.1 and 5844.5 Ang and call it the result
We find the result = 9.77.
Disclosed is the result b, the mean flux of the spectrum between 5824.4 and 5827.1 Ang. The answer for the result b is 8.64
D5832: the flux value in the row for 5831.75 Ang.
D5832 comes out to 9.71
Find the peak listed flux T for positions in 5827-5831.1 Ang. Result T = 9.74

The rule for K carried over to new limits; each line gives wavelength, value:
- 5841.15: 8.47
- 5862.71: 9.26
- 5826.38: 7.96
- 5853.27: 9.4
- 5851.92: 9.64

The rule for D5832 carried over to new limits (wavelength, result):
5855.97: 8.95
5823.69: 8.59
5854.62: 9.49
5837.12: 9.45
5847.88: 9.22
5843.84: 9.72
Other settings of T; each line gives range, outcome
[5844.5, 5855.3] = 10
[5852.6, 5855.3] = 9.49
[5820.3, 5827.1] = 10.9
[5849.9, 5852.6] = 9.64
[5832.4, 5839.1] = 9.45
